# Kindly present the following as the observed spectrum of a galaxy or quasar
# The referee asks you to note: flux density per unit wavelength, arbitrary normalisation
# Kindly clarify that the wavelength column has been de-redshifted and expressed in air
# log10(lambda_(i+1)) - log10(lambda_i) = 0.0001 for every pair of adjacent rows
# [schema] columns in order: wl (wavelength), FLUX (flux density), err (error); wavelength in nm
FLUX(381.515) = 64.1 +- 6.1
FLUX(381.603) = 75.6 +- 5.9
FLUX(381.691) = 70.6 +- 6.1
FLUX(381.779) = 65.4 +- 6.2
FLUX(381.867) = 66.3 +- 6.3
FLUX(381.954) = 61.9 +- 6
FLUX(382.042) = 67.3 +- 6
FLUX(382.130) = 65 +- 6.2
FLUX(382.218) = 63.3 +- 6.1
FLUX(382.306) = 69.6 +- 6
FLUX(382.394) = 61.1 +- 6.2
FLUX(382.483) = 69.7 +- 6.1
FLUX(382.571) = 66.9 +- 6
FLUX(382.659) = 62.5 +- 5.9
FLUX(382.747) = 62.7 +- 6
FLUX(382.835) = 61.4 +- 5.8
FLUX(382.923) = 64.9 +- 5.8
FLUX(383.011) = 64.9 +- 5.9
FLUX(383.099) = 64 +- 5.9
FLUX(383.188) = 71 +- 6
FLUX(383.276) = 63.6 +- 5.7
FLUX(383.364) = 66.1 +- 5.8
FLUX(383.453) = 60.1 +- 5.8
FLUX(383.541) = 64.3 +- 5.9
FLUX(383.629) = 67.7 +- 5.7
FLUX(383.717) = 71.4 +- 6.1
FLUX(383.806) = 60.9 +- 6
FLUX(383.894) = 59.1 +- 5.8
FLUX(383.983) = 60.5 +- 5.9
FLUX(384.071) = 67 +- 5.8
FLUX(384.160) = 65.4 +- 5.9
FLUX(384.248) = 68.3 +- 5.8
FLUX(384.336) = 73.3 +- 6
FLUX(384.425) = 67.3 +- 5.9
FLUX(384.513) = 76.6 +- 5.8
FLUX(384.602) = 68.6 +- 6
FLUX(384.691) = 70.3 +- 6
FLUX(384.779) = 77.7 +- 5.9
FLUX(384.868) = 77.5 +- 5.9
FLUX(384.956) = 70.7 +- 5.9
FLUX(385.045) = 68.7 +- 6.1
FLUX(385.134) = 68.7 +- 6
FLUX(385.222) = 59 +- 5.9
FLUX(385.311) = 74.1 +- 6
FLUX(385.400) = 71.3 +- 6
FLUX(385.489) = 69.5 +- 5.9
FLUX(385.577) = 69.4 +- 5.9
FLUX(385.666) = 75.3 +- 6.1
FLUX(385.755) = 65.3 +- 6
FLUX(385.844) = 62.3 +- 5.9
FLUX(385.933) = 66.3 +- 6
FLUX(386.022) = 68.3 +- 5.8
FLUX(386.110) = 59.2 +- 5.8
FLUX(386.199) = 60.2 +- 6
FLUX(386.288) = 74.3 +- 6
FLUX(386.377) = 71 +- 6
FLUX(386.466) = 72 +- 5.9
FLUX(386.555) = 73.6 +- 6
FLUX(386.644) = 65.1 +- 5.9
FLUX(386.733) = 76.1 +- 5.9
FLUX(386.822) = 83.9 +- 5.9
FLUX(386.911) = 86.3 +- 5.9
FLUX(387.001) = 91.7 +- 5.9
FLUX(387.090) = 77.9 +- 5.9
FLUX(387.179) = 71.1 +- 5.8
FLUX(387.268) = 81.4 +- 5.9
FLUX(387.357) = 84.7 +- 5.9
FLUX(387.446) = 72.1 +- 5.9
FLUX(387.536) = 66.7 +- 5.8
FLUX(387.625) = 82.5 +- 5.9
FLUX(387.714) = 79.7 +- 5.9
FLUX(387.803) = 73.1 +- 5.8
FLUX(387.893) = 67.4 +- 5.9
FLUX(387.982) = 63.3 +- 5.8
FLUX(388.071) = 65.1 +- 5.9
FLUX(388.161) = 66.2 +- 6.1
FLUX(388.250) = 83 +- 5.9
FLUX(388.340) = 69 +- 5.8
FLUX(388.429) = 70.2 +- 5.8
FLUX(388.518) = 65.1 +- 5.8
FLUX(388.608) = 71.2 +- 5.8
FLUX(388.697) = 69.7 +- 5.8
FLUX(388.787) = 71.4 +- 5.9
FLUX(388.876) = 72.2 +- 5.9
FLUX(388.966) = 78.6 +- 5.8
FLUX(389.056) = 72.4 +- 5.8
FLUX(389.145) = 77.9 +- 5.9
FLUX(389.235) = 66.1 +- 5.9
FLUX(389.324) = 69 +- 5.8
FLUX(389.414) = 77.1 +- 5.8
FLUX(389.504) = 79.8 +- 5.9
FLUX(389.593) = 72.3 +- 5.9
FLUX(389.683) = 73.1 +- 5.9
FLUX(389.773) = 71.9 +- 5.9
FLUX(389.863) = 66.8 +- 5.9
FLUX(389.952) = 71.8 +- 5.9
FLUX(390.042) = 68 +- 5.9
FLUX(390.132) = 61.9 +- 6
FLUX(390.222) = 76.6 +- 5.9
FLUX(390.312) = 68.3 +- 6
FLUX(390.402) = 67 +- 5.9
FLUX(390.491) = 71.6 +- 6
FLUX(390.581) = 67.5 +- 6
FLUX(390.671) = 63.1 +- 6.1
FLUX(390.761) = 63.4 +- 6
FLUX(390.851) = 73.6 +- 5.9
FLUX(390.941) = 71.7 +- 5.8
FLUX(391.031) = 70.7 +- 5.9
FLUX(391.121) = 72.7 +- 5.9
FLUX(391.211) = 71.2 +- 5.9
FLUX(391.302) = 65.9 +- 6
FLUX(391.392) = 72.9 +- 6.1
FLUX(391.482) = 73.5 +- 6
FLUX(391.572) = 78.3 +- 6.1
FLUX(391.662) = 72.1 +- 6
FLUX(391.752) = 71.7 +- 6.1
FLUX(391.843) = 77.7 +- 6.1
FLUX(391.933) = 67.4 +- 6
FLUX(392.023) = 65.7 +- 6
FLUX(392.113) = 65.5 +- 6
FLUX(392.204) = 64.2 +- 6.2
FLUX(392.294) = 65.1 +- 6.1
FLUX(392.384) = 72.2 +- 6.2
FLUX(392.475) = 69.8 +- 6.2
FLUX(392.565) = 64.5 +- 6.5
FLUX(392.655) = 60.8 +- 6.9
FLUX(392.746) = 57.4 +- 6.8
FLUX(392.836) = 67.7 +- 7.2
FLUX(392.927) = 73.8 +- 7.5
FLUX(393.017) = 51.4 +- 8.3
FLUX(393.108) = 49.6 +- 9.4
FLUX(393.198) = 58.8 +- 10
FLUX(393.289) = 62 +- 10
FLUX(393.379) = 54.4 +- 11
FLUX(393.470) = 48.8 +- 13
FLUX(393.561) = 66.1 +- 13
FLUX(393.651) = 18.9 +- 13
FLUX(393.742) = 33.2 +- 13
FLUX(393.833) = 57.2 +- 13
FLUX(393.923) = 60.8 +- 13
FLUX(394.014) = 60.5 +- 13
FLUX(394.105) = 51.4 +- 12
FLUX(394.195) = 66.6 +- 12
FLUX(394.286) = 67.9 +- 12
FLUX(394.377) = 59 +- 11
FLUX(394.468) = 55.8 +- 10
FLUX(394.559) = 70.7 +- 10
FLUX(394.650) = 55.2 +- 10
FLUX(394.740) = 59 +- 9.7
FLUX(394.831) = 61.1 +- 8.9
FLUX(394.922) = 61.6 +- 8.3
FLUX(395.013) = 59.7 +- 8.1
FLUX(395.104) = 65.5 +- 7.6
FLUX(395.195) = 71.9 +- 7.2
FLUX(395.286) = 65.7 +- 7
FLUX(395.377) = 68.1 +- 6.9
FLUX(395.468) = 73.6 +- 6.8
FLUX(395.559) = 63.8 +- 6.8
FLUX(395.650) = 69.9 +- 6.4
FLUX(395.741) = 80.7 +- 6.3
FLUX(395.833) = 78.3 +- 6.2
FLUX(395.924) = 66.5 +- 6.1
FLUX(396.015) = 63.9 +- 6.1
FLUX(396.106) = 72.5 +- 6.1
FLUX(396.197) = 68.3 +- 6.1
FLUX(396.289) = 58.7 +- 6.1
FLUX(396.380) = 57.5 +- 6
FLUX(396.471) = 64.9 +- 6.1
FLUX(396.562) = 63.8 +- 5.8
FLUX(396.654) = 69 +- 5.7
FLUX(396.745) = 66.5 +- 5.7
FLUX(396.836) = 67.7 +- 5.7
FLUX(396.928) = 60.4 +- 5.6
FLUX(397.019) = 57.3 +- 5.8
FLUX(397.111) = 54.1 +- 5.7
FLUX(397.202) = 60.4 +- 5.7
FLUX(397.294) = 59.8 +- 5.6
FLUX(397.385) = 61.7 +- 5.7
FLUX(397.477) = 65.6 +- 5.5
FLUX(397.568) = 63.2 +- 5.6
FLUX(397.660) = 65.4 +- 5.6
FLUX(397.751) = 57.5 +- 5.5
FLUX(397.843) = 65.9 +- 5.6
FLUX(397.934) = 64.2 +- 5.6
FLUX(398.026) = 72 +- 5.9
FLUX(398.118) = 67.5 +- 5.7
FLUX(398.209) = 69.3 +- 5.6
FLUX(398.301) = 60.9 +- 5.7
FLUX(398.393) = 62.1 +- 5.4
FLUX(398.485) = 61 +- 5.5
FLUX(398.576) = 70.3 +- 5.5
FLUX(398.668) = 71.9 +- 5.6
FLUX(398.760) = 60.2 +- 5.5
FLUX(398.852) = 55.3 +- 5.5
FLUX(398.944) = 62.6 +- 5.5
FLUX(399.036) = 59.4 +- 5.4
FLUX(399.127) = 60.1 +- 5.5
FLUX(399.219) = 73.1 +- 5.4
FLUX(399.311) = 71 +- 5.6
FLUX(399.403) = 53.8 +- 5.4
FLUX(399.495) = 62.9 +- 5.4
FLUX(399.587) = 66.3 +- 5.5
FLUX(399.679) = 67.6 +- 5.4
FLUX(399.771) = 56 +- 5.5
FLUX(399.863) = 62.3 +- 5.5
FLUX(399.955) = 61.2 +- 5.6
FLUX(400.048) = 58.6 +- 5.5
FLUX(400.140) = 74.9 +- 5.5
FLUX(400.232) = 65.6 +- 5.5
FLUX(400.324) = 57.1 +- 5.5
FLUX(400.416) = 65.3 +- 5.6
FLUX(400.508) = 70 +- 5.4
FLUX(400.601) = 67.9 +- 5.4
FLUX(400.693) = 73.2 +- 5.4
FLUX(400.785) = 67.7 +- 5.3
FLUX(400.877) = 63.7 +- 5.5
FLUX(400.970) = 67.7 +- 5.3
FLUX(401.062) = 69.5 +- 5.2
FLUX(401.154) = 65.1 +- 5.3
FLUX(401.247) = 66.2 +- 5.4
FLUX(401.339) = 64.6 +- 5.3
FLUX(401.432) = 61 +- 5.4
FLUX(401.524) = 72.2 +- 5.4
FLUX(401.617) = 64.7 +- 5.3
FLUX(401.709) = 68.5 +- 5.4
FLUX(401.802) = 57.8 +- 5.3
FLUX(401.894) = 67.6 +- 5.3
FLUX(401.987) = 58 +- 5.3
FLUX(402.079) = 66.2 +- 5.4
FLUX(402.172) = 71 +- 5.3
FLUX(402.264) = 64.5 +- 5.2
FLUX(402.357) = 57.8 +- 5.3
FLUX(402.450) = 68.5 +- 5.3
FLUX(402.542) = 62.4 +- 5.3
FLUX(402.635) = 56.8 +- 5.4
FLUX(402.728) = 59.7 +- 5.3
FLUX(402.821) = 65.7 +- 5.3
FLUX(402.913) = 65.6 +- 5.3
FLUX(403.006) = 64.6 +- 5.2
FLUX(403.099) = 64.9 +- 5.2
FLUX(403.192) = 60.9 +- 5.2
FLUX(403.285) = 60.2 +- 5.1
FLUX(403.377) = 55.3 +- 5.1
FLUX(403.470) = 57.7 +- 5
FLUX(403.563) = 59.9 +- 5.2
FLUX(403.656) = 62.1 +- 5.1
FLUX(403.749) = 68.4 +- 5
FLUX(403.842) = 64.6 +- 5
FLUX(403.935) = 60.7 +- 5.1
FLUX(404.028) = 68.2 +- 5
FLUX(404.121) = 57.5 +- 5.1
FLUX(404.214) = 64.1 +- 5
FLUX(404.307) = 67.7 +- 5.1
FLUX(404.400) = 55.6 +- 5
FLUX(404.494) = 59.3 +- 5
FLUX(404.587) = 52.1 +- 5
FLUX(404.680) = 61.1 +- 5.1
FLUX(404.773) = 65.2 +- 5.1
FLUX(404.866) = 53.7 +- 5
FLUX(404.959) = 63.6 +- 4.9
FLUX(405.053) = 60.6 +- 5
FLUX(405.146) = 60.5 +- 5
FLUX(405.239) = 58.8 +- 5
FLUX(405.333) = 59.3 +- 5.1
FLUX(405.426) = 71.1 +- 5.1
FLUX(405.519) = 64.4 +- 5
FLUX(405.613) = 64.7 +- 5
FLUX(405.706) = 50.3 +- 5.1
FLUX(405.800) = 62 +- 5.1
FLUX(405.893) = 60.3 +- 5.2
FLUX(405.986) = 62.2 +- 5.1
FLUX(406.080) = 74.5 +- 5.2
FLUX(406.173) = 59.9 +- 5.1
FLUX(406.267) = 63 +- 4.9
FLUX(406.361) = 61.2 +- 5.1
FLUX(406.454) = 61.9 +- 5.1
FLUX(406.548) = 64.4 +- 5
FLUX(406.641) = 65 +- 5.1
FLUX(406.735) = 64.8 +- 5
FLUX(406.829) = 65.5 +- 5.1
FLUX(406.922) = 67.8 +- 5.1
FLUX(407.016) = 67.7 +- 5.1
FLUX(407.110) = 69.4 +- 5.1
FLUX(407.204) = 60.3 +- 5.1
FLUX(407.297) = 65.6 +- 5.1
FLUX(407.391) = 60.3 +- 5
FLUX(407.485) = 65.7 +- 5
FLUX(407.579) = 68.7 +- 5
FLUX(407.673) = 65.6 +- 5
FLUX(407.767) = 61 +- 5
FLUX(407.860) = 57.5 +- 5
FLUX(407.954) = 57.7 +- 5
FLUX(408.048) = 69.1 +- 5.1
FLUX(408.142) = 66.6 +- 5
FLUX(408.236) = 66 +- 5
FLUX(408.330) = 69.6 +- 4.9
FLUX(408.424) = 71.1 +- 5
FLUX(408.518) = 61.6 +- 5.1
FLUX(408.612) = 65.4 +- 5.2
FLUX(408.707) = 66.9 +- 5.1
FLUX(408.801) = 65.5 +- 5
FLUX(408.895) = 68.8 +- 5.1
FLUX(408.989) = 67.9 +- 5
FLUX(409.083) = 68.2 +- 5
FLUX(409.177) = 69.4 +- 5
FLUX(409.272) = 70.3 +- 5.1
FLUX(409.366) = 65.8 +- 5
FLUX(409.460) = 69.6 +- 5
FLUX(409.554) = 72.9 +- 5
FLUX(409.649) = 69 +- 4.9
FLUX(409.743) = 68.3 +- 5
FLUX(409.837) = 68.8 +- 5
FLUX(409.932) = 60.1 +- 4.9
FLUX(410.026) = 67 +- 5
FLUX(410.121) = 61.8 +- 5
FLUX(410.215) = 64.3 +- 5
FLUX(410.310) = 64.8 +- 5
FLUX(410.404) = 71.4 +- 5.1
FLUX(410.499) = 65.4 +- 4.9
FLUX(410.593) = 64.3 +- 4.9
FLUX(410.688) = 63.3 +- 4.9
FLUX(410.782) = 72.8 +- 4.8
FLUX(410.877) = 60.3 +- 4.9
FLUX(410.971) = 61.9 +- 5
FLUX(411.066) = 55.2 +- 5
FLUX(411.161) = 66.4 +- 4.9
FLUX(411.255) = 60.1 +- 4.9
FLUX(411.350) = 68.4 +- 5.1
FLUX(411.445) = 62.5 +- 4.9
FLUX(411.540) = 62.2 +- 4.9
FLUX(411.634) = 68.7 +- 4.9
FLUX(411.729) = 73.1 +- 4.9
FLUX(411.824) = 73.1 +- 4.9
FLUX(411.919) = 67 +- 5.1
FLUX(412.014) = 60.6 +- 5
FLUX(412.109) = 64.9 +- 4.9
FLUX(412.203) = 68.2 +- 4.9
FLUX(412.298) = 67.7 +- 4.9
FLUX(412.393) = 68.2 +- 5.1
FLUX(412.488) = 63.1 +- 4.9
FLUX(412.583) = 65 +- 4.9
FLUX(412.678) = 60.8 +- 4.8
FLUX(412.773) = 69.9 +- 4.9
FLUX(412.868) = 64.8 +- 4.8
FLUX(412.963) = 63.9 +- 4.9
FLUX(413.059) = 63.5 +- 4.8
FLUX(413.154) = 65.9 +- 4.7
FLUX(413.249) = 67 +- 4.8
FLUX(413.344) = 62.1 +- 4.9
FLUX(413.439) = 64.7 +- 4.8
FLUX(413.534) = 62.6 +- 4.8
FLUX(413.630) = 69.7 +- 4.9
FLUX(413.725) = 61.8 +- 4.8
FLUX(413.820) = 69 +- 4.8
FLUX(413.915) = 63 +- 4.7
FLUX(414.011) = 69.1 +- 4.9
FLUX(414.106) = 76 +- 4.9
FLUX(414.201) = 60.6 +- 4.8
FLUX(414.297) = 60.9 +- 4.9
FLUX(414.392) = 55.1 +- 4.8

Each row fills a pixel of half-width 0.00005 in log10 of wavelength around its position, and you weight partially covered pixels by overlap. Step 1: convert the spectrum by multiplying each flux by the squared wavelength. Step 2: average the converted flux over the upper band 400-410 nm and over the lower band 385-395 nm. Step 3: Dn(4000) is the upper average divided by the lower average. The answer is 1.02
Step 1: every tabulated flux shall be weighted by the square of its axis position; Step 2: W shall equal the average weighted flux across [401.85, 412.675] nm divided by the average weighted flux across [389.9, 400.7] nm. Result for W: 1.06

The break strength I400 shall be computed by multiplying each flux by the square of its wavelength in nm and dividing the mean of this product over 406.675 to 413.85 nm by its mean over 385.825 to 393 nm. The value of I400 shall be 1.0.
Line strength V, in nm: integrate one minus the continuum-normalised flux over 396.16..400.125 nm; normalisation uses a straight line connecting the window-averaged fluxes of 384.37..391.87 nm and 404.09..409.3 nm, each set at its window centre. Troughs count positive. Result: 0.24 nm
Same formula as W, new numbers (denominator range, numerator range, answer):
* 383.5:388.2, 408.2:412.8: 1.06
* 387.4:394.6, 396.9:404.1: 1.00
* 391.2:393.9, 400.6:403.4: 1.08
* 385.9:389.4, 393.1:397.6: 0.88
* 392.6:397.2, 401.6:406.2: 1.06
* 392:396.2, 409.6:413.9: 1.15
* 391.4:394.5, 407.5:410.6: 1.17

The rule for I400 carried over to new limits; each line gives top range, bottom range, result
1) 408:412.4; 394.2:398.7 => 1.10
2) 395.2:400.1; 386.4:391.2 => 0.93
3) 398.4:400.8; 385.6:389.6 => 0.94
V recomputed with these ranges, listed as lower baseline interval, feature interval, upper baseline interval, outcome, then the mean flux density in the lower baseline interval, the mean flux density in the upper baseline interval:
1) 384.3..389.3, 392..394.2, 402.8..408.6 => 0.34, 72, 63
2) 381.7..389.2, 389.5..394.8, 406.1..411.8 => 0.31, 69.6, 65.5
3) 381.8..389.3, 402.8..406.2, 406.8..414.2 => 0.25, 69.6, 65.9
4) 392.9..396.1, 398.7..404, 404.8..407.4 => -0.14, 61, 63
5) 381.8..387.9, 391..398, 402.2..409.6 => 0.32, 69.4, 63.6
